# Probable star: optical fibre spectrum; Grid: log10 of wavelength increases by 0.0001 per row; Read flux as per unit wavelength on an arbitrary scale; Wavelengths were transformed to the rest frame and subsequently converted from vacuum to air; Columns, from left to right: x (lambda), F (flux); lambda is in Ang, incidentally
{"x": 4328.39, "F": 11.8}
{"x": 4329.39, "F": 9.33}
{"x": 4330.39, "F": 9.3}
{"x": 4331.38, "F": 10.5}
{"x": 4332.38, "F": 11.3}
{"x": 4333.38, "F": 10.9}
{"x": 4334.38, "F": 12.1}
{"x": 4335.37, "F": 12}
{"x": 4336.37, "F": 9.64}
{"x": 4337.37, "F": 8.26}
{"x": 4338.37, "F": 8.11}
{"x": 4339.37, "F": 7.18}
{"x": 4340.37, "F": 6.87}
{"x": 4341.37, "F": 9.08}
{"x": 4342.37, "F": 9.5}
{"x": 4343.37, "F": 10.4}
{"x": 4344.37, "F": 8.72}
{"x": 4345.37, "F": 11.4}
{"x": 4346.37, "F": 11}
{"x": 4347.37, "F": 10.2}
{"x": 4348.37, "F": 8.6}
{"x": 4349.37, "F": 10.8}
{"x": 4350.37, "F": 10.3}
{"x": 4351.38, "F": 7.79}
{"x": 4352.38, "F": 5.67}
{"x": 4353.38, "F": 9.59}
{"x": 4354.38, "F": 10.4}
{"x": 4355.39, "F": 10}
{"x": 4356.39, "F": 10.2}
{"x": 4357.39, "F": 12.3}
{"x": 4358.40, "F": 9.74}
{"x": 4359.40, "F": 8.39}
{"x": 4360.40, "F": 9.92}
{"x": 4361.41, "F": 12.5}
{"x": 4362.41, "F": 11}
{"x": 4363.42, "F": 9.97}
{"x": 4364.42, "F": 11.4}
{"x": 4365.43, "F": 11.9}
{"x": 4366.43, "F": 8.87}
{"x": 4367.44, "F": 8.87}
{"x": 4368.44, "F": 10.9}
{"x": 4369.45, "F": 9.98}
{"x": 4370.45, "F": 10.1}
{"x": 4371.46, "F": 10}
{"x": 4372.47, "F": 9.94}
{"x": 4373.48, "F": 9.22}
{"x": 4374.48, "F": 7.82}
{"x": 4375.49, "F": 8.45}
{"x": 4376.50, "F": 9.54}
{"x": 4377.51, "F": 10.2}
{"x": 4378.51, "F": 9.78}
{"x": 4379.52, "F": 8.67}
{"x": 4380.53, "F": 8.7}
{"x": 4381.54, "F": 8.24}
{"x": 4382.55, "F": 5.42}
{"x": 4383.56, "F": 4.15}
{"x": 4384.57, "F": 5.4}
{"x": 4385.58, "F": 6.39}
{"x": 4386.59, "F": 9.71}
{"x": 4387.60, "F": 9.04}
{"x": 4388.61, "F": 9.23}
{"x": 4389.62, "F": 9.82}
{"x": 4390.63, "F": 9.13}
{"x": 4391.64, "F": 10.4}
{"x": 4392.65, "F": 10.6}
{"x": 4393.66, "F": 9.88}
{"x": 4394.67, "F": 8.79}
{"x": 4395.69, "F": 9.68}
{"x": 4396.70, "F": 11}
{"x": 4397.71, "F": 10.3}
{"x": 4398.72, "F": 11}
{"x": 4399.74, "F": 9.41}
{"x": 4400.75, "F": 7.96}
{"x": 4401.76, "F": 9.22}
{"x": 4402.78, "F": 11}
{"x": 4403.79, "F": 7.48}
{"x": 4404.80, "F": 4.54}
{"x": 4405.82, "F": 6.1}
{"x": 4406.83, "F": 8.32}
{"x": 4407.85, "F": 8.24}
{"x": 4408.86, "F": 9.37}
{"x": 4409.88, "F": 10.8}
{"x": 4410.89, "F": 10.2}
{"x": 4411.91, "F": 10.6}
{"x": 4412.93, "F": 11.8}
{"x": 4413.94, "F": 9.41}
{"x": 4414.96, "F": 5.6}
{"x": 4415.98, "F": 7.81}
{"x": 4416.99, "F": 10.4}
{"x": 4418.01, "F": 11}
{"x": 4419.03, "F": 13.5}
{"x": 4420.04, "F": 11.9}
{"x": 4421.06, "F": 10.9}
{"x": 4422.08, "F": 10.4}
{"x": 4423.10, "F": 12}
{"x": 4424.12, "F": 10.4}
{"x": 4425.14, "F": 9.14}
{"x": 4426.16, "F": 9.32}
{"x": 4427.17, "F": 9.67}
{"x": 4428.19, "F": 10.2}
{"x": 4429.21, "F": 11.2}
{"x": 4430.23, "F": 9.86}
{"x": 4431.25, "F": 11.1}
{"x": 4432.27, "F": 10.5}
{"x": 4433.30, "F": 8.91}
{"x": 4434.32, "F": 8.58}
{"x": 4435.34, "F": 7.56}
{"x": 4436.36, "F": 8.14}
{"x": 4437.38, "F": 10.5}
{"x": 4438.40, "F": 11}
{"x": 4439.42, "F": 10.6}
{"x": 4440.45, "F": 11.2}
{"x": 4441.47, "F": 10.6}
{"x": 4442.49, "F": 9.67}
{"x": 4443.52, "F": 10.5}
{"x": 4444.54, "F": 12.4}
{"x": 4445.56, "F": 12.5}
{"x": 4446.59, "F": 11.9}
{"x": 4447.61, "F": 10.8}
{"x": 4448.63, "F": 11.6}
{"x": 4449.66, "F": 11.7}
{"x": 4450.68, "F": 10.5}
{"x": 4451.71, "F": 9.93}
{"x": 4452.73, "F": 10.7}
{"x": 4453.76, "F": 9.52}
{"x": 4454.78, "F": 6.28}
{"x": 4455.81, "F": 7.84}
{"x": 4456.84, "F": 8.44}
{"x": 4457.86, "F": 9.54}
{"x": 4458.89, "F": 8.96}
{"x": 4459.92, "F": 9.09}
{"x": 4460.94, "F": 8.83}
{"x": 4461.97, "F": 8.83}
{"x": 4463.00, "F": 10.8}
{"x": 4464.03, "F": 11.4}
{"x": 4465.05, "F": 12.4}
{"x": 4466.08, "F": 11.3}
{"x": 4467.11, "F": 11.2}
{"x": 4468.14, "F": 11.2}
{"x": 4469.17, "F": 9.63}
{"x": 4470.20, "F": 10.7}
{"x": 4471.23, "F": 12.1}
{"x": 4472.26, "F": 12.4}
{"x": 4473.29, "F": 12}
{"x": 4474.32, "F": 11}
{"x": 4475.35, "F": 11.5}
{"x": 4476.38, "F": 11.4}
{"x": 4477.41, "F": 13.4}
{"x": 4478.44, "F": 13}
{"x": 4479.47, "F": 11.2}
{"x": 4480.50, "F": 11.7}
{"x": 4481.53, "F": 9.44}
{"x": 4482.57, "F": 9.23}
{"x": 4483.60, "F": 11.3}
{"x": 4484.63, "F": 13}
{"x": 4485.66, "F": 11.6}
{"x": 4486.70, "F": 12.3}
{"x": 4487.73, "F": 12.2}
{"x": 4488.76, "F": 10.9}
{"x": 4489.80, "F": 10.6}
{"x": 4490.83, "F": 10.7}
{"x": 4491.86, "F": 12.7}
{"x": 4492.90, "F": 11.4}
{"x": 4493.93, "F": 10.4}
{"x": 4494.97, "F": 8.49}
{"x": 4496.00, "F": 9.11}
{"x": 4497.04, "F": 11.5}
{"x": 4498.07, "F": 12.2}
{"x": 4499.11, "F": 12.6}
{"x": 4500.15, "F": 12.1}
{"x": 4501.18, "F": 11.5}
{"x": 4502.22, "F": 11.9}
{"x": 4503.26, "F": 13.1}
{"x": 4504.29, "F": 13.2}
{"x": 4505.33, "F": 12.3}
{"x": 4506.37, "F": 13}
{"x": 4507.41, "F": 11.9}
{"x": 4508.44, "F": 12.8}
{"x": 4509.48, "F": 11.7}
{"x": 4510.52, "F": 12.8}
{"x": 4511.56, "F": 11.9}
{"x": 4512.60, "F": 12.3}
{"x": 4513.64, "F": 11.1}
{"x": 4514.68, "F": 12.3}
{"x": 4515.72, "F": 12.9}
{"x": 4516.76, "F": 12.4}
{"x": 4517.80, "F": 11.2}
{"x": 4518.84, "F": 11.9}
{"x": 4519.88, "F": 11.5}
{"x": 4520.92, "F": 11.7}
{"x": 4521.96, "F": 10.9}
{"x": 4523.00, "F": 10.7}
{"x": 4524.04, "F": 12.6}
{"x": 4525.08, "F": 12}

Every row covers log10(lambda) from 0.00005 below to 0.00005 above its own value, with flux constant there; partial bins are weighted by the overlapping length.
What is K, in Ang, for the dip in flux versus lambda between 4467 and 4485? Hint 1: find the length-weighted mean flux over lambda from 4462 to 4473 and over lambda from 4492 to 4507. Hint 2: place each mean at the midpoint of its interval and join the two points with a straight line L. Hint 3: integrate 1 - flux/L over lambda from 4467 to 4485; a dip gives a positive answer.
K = -0.1 Ang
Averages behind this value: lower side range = 11.2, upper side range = 11.7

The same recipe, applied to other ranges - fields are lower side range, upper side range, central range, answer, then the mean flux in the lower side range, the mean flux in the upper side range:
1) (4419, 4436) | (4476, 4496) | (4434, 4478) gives 1.0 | 10.2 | 11.3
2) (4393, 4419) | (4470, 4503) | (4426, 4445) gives 0.0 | 9.28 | 11.4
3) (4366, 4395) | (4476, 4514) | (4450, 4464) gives 1.9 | 8.87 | 11.7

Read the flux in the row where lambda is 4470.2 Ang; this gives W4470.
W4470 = 10.7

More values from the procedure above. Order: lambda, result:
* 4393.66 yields 9.88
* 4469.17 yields 9.63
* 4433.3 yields 8.91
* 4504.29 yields 13.2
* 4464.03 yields 11.4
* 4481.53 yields 9.44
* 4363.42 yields 9.97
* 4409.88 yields 10.8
